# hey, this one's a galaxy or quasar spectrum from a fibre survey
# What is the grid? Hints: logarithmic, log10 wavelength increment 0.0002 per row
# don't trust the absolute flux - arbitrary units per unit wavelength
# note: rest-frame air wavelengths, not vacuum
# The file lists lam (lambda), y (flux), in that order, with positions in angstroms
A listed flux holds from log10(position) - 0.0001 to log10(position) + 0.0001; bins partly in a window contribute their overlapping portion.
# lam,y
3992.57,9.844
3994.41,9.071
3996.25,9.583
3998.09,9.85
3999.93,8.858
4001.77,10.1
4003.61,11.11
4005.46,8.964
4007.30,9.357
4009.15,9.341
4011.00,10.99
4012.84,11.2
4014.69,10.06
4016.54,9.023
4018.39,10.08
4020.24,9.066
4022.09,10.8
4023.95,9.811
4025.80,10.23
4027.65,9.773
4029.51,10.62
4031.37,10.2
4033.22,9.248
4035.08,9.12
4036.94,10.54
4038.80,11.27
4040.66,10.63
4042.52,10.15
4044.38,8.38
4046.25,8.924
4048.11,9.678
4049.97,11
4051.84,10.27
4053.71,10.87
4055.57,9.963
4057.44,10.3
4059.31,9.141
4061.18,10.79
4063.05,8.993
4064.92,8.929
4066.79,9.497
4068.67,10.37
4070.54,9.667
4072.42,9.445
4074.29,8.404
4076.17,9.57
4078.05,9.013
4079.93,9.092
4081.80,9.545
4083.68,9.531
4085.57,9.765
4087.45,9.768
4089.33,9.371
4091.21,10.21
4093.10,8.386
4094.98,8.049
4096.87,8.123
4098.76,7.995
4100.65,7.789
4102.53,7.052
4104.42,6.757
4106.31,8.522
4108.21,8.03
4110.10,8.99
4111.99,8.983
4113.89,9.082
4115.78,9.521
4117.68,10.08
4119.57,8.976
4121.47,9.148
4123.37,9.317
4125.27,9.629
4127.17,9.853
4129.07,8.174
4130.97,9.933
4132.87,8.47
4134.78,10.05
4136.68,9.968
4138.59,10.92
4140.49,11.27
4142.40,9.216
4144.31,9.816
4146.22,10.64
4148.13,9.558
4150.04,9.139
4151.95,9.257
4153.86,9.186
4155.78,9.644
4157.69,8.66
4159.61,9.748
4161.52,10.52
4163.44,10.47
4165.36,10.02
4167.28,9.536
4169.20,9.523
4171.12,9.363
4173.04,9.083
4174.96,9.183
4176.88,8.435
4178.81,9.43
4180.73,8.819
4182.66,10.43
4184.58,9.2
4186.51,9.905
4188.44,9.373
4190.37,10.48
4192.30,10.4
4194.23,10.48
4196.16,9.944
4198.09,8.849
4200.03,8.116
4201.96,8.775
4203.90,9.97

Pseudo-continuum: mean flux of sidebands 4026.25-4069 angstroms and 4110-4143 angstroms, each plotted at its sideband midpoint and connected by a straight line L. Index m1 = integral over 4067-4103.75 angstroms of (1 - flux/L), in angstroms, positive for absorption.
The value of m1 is 2.9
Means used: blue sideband 9.94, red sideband 9.55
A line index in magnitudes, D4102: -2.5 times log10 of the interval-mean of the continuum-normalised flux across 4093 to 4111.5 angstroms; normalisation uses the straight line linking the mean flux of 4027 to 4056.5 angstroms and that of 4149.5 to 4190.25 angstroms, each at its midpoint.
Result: 0.22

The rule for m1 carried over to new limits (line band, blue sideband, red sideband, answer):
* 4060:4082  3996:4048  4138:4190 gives 0.85 angstroms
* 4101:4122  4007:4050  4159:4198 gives 2.57 angstroms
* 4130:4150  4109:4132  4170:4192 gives -1.27 angstroms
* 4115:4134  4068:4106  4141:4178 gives -0.19 angstroms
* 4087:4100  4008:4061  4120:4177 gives 1.36 angstroms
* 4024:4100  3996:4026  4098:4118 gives -4.17 angstroms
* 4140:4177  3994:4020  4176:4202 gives -0.24 angstroms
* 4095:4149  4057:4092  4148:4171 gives 2.53 angstroms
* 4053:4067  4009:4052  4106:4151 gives 0.08 angstroms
